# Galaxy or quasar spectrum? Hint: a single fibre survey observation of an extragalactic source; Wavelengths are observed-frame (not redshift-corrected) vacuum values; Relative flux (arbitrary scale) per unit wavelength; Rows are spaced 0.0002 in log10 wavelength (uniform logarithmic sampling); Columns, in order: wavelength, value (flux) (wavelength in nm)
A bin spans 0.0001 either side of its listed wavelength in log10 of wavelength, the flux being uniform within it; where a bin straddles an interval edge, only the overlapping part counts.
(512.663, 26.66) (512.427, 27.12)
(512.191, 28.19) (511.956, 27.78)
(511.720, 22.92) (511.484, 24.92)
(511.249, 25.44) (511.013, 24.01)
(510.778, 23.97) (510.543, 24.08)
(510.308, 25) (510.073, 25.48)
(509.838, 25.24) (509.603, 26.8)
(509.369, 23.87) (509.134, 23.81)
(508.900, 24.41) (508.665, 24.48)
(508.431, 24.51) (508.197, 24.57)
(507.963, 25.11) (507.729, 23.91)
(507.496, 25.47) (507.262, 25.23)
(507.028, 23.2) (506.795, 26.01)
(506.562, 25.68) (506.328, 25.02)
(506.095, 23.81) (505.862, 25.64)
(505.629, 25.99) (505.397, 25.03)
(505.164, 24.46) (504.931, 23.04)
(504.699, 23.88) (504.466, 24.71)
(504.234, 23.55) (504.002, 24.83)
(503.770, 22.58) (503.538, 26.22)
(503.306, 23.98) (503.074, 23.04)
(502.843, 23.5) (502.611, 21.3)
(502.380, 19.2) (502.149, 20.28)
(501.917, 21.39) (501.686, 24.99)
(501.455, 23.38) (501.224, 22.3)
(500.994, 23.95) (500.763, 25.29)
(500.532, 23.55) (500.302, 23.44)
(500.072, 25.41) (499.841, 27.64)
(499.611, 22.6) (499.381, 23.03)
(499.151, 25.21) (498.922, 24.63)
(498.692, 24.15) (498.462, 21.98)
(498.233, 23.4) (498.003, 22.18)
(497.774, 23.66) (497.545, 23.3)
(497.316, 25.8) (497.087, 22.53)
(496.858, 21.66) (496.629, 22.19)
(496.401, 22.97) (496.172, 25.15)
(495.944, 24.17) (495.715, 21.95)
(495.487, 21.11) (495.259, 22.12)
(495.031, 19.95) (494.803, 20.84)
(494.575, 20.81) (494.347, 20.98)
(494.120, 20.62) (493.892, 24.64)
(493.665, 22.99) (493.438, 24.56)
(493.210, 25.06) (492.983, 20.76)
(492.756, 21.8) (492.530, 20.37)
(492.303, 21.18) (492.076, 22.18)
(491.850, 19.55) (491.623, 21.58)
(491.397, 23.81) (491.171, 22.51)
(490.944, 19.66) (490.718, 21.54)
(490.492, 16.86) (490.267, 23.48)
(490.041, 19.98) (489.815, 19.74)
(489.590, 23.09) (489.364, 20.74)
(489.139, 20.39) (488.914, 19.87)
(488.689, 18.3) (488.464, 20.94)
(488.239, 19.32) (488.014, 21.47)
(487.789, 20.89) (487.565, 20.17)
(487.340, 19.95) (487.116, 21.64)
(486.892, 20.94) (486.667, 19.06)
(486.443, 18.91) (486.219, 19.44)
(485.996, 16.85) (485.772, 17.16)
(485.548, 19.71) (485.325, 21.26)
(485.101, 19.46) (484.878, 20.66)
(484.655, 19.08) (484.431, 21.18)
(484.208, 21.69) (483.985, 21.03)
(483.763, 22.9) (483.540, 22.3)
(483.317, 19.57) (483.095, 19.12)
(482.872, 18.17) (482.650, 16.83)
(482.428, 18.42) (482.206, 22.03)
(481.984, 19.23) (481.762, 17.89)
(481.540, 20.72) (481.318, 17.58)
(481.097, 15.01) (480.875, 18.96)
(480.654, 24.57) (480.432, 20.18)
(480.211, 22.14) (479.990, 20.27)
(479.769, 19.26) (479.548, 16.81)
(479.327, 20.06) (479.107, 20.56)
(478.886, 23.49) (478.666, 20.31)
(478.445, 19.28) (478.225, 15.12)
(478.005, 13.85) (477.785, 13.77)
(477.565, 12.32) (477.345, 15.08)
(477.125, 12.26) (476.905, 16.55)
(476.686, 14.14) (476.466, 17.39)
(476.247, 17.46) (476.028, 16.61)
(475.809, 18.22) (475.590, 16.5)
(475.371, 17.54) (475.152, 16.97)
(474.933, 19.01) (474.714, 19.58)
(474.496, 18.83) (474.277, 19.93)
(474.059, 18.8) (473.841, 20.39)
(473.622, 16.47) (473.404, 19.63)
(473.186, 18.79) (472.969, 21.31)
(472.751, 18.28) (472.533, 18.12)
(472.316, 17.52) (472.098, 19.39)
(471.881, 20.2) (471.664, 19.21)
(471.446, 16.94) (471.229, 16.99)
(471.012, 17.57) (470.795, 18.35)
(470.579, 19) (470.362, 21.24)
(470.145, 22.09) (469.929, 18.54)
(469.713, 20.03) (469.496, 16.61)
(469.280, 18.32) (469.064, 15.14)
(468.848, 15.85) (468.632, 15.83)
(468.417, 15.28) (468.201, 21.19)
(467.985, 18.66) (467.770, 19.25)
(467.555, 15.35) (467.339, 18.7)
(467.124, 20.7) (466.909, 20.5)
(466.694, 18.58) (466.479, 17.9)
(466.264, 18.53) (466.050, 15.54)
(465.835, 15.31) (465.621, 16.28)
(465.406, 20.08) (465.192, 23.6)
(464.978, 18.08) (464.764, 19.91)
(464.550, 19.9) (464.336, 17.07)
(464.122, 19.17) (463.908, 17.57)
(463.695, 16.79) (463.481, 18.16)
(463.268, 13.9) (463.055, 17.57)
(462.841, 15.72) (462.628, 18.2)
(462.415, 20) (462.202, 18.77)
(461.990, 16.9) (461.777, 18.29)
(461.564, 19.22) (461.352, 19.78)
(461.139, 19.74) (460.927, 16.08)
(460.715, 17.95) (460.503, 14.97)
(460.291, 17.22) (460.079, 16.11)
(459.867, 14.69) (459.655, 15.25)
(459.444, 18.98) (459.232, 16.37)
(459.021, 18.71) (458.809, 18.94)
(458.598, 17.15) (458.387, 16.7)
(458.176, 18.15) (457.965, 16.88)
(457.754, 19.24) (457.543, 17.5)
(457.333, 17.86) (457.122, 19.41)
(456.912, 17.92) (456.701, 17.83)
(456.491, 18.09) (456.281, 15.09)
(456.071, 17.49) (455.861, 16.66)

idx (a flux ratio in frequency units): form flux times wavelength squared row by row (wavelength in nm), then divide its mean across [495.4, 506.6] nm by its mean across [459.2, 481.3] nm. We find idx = 1.5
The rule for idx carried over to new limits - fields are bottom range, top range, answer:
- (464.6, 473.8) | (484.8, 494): 1.23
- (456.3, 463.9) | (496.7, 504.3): 1.58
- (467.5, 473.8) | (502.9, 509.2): 1.54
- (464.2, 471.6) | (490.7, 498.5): 1.36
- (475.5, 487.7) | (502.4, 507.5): 1.42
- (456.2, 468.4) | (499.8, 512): 1.62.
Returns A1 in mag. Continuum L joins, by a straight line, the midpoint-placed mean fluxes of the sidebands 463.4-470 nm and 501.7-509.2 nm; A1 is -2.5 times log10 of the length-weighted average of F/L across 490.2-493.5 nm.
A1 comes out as 0.02 mag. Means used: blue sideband 18.1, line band 21.6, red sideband 24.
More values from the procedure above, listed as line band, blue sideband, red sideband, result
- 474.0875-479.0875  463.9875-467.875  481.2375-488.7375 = 0.13 mag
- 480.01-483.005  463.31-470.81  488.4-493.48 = 0.04 mag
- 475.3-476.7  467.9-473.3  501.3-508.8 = 0.14 mag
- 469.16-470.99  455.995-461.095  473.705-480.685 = -0.09 mag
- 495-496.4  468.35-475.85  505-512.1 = 0.00 mag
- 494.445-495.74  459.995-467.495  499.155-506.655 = 0.08 mag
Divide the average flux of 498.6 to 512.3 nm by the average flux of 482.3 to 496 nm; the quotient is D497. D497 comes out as 1.17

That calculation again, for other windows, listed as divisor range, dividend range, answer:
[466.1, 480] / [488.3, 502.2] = 1.24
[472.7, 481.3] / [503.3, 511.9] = 1.36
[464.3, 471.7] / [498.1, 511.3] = 1.32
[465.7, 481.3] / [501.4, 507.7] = 1.32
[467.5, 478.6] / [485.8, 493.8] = 1.18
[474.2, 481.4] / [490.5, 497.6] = 1.24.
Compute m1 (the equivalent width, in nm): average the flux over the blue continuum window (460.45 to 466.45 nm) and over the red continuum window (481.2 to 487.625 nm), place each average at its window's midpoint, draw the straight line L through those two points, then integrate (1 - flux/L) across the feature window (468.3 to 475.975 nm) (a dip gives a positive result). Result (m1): 0.15 nm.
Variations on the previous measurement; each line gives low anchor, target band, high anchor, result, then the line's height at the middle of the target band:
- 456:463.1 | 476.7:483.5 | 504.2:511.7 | 0.77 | 20.6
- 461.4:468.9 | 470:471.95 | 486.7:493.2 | -0.03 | 18.7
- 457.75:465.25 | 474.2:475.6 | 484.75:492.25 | 0.05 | 19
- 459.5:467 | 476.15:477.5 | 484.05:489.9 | 0.27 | 19.1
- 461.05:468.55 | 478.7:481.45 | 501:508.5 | 0.07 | 20.4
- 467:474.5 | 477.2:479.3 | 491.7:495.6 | 0.26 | 19.6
